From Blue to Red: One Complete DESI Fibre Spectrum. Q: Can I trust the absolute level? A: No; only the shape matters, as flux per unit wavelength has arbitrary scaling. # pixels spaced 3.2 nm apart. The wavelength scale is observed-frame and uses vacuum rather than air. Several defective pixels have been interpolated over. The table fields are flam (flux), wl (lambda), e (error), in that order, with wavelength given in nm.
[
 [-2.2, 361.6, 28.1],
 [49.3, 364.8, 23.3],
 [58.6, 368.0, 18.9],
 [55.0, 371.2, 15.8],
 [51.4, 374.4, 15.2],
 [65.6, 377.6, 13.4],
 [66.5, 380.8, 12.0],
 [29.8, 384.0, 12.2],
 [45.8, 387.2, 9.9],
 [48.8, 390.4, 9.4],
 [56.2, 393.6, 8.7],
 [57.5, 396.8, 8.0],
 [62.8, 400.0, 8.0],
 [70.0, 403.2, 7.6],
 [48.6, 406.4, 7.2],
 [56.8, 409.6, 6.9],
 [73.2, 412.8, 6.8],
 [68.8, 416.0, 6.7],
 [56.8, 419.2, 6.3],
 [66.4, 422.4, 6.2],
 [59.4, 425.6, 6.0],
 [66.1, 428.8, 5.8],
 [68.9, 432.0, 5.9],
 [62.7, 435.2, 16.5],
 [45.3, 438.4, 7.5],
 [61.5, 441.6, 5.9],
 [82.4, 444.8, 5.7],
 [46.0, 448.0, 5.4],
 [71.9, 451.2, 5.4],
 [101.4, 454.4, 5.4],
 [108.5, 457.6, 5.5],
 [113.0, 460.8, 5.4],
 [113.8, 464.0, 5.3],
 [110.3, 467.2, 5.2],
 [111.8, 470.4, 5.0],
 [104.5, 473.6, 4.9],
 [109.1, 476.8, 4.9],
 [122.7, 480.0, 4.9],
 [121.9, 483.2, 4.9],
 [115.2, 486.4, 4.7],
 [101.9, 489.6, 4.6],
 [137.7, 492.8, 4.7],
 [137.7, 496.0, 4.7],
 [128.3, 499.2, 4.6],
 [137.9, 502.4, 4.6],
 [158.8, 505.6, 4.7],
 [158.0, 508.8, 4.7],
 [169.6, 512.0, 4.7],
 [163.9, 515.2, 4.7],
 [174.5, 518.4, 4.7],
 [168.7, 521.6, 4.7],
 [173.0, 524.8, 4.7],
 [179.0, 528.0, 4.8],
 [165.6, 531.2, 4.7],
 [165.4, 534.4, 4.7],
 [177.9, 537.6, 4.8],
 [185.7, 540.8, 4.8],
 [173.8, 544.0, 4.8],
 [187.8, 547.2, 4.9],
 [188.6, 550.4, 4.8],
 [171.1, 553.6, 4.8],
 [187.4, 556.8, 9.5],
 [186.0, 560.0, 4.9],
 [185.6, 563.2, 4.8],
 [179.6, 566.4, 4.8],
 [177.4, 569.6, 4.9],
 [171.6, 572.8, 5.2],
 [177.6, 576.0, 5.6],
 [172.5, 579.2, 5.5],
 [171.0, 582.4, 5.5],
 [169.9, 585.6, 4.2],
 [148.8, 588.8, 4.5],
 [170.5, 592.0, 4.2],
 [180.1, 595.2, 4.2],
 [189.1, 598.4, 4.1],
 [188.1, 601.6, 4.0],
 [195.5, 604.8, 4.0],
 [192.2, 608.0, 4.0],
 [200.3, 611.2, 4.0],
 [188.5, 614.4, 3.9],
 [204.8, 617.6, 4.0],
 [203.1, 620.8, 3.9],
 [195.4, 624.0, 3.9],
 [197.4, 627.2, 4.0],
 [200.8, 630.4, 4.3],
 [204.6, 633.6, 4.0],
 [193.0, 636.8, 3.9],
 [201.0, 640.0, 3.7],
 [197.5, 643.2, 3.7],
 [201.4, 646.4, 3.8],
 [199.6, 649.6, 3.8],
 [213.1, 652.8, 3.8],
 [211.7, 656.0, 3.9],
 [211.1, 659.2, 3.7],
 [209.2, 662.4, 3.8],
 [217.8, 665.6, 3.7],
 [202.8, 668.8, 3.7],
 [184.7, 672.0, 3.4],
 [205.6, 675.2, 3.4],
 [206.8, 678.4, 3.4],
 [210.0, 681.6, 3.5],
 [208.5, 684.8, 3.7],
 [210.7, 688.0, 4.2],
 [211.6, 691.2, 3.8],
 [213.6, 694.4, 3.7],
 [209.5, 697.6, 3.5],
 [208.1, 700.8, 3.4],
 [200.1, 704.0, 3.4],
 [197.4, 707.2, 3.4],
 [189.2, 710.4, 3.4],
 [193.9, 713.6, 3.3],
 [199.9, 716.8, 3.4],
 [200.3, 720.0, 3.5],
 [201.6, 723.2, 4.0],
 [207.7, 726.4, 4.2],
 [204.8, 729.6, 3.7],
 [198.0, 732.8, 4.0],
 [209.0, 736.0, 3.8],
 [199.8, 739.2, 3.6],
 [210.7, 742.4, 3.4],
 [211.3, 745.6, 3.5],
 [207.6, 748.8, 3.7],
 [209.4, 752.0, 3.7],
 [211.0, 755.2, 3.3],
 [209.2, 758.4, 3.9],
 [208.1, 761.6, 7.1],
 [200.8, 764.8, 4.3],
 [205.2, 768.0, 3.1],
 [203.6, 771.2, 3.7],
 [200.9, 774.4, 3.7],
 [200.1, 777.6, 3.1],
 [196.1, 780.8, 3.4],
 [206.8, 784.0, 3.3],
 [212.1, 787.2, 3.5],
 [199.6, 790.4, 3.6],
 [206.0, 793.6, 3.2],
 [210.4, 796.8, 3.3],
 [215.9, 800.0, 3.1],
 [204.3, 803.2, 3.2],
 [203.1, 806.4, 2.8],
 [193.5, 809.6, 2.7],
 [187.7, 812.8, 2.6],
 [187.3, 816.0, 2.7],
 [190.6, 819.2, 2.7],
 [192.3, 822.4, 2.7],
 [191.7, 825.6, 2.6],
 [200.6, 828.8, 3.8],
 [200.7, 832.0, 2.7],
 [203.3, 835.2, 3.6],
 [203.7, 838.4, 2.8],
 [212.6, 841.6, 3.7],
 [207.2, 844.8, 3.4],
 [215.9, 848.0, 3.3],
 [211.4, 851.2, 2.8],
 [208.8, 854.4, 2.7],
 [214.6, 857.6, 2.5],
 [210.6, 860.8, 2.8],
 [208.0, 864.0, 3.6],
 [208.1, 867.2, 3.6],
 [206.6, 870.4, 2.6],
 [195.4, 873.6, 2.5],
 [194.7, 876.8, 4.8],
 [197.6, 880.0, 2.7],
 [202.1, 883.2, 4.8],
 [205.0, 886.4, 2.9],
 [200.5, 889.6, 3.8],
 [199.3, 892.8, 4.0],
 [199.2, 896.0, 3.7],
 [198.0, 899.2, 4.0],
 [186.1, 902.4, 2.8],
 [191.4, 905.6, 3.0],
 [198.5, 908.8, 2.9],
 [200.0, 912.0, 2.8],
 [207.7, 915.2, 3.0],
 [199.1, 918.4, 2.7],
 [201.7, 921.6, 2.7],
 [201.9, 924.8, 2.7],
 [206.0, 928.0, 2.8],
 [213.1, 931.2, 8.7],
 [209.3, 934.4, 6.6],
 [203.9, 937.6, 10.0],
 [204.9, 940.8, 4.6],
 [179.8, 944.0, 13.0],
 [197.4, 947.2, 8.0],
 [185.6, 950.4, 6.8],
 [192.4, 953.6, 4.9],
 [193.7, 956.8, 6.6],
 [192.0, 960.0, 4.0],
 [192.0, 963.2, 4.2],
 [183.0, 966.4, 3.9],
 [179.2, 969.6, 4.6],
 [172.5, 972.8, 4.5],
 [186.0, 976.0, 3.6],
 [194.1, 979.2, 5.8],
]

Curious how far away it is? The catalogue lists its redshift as 0.14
